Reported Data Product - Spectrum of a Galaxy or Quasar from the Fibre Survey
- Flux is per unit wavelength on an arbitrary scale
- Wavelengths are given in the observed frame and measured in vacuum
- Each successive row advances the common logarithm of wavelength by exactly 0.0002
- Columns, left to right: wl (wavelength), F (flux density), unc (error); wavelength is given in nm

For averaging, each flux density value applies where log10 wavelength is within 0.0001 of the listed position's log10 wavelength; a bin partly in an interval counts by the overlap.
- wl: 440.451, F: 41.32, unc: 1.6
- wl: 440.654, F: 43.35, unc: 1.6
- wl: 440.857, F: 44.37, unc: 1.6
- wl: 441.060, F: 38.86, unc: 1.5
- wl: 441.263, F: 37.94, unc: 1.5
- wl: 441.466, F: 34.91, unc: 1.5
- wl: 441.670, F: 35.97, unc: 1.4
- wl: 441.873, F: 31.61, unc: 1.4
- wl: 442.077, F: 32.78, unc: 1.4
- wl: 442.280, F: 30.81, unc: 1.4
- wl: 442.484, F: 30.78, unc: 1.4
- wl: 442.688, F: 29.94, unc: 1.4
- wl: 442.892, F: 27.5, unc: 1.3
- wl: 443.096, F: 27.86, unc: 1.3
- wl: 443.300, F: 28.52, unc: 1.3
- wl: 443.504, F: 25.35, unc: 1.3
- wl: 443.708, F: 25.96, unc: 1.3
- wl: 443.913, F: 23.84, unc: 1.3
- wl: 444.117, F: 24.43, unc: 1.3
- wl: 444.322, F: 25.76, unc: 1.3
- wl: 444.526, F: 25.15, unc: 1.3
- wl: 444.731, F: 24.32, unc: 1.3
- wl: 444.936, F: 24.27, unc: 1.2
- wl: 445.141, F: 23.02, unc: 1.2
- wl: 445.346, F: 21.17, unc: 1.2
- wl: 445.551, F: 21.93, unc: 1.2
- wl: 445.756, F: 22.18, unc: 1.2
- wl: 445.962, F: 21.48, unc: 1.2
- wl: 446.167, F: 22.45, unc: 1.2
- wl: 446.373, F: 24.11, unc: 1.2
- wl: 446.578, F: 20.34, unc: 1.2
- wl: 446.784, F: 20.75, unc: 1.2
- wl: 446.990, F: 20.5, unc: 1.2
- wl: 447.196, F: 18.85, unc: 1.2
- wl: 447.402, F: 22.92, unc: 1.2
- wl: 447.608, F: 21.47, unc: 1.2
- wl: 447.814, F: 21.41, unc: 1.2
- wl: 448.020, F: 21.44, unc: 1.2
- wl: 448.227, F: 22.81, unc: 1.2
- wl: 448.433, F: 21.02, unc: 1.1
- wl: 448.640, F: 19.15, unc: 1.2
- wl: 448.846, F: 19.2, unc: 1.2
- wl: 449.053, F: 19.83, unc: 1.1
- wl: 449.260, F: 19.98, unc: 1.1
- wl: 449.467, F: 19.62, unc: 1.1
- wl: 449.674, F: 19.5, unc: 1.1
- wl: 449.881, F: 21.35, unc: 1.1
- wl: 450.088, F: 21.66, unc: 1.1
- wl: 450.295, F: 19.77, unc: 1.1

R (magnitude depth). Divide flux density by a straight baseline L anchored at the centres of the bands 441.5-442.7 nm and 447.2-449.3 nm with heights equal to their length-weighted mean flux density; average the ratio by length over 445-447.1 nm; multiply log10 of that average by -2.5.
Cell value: 0.14 mag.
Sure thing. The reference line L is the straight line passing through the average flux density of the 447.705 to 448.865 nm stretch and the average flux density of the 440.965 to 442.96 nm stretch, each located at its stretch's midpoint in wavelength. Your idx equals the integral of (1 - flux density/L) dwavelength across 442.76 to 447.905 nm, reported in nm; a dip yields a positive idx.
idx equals 0.611 nm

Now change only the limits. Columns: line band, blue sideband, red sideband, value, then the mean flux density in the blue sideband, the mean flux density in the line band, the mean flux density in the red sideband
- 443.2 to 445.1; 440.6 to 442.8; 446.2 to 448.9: 0.27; 35.4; 25.2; 21.1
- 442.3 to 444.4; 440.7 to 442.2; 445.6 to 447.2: 0.26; 36.8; 27.1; 21.5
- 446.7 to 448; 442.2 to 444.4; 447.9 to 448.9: 0.07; 27.3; 21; 20.8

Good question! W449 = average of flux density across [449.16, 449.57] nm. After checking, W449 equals 19.8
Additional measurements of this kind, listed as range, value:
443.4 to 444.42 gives 25.1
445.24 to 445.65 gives 21.6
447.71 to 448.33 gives 21.9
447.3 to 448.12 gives 21.8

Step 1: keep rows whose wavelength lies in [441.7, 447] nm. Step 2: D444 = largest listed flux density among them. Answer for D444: 32.78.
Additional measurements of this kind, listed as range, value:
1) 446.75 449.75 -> 22.92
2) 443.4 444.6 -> 25.96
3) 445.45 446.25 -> 22.45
